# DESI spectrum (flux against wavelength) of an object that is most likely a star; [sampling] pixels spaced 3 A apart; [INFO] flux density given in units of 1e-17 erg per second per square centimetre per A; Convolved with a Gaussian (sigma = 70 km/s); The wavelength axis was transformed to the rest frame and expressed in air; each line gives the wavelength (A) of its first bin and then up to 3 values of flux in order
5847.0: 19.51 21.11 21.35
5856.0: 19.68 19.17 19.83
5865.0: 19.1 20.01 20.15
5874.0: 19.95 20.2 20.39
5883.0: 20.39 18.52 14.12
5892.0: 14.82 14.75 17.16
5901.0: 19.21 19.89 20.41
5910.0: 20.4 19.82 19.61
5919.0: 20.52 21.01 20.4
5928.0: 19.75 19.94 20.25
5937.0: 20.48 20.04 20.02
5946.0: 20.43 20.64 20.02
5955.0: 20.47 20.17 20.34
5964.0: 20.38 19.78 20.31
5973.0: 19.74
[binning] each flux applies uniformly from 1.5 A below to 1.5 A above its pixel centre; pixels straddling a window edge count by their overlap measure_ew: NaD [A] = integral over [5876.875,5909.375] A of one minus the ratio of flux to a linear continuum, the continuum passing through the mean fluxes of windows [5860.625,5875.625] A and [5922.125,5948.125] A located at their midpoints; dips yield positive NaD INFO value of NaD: 3.0 A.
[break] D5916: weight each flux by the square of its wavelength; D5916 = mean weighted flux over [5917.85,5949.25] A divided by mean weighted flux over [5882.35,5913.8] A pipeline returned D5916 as 1.14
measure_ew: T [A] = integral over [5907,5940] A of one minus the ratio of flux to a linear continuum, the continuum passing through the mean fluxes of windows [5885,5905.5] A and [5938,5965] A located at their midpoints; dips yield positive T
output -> -2.9 A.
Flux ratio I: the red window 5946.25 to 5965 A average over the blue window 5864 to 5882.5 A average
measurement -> 1.0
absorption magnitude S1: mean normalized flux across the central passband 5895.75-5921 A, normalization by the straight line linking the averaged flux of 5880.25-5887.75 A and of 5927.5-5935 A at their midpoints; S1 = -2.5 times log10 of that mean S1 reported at 0.01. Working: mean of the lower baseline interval 19.4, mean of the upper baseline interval 20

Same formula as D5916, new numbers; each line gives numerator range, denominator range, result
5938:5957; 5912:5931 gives 1.01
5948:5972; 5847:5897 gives 1.10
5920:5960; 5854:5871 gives 1.06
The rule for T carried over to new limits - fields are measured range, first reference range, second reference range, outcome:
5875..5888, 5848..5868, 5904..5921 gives 0.3 A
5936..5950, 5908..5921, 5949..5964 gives 0.0 A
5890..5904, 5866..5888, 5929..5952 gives 2.2 A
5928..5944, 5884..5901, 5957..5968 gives -1.2 A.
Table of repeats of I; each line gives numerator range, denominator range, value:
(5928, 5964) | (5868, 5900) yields 1.11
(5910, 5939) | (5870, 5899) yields 1.12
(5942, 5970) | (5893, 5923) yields 1.06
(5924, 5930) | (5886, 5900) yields 1.28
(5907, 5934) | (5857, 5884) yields 1.02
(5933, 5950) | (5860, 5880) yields 1.02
